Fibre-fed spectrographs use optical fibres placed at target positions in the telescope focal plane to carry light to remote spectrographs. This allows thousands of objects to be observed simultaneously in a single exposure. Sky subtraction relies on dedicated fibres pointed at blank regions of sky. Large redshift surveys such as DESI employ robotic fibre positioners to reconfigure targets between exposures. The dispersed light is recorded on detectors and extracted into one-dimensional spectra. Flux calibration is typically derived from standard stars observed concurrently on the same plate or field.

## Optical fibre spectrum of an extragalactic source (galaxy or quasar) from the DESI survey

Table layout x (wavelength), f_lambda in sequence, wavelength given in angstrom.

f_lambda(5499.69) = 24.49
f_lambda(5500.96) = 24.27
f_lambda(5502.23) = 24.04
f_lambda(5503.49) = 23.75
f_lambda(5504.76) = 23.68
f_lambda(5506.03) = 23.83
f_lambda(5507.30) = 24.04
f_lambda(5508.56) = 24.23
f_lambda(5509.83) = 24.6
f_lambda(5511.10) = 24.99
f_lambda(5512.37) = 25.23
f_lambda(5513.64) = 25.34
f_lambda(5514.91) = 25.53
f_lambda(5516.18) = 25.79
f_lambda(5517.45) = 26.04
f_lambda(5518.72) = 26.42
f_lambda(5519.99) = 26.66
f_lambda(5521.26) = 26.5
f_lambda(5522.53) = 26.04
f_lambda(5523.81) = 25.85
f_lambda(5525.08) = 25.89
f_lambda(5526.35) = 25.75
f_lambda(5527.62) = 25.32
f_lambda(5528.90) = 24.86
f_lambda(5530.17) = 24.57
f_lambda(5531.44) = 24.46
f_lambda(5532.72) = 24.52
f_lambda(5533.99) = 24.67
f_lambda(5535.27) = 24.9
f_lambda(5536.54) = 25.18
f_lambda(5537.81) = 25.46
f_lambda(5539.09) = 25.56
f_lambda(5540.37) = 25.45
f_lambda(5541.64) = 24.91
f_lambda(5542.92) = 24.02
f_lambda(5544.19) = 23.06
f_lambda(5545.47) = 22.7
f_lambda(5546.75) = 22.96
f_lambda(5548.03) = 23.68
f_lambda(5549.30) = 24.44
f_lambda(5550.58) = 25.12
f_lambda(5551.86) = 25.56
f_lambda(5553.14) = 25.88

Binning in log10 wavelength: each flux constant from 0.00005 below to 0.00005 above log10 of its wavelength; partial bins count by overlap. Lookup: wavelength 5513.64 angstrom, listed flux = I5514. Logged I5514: 25.34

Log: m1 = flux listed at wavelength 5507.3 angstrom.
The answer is 24.04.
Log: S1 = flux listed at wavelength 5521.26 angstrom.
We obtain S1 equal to 26.5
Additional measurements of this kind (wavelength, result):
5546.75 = 22.96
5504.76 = 23.68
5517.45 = 26.04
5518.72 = 26.42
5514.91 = 25.53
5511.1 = 24.99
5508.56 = 24.23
